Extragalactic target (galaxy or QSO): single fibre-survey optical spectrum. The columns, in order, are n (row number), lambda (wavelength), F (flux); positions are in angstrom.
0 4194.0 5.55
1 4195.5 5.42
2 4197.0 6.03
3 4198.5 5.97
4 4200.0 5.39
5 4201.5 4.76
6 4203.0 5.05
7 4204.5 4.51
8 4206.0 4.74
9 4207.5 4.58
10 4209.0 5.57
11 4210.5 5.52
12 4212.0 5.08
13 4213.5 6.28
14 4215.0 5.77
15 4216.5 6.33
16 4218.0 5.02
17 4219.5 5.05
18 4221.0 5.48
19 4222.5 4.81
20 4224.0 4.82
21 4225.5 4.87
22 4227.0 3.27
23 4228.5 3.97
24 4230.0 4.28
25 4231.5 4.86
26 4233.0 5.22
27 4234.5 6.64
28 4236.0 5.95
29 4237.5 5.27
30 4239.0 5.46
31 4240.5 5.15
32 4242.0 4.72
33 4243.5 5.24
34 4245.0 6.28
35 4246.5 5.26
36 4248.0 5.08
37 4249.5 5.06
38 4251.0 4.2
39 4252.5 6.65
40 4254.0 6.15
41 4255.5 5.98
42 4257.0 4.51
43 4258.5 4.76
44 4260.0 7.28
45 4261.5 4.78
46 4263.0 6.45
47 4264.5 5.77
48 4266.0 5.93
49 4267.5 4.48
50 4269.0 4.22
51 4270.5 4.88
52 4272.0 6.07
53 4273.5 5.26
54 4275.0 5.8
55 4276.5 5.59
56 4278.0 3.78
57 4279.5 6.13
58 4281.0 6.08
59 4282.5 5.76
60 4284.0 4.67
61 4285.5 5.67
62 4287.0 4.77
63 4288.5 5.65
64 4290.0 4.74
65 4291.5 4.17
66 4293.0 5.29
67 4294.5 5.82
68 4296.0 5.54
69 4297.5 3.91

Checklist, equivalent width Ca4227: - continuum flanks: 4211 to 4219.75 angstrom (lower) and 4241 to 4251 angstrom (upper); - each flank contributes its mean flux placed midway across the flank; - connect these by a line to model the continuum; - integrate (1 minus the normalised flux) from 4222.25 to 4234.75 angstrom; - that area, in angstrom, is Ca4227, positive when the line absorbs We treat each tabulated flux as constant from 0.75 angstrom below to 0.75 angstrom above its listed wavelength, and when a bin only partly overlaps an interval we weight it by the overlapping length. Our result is 1.7 angstrom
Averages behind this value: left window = 5.62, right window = 5.19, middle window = 4.67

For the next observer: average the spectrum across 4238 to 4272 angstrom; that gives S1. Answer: 5.39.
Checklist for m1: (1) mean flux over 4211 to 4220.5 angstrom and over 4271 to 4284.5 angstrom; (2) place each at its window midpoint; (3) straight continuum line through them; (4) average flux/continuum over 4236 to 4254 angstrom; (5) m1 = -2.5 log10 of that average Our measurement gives 0.03 mag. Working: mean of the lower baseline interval 5.58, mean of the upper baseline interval 5.46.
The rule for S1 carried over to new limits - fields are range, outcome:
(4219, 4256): 5.18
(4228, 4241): 5.22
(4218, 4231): 4.6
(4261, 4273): 5.33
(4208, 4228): 5.2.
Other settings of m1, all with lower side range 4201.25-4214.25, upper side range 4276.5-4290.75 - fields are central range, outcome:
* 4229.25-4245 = -0.029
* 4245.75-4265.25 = -0.063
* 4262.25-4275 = -0.034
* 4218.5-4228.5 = 0.109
